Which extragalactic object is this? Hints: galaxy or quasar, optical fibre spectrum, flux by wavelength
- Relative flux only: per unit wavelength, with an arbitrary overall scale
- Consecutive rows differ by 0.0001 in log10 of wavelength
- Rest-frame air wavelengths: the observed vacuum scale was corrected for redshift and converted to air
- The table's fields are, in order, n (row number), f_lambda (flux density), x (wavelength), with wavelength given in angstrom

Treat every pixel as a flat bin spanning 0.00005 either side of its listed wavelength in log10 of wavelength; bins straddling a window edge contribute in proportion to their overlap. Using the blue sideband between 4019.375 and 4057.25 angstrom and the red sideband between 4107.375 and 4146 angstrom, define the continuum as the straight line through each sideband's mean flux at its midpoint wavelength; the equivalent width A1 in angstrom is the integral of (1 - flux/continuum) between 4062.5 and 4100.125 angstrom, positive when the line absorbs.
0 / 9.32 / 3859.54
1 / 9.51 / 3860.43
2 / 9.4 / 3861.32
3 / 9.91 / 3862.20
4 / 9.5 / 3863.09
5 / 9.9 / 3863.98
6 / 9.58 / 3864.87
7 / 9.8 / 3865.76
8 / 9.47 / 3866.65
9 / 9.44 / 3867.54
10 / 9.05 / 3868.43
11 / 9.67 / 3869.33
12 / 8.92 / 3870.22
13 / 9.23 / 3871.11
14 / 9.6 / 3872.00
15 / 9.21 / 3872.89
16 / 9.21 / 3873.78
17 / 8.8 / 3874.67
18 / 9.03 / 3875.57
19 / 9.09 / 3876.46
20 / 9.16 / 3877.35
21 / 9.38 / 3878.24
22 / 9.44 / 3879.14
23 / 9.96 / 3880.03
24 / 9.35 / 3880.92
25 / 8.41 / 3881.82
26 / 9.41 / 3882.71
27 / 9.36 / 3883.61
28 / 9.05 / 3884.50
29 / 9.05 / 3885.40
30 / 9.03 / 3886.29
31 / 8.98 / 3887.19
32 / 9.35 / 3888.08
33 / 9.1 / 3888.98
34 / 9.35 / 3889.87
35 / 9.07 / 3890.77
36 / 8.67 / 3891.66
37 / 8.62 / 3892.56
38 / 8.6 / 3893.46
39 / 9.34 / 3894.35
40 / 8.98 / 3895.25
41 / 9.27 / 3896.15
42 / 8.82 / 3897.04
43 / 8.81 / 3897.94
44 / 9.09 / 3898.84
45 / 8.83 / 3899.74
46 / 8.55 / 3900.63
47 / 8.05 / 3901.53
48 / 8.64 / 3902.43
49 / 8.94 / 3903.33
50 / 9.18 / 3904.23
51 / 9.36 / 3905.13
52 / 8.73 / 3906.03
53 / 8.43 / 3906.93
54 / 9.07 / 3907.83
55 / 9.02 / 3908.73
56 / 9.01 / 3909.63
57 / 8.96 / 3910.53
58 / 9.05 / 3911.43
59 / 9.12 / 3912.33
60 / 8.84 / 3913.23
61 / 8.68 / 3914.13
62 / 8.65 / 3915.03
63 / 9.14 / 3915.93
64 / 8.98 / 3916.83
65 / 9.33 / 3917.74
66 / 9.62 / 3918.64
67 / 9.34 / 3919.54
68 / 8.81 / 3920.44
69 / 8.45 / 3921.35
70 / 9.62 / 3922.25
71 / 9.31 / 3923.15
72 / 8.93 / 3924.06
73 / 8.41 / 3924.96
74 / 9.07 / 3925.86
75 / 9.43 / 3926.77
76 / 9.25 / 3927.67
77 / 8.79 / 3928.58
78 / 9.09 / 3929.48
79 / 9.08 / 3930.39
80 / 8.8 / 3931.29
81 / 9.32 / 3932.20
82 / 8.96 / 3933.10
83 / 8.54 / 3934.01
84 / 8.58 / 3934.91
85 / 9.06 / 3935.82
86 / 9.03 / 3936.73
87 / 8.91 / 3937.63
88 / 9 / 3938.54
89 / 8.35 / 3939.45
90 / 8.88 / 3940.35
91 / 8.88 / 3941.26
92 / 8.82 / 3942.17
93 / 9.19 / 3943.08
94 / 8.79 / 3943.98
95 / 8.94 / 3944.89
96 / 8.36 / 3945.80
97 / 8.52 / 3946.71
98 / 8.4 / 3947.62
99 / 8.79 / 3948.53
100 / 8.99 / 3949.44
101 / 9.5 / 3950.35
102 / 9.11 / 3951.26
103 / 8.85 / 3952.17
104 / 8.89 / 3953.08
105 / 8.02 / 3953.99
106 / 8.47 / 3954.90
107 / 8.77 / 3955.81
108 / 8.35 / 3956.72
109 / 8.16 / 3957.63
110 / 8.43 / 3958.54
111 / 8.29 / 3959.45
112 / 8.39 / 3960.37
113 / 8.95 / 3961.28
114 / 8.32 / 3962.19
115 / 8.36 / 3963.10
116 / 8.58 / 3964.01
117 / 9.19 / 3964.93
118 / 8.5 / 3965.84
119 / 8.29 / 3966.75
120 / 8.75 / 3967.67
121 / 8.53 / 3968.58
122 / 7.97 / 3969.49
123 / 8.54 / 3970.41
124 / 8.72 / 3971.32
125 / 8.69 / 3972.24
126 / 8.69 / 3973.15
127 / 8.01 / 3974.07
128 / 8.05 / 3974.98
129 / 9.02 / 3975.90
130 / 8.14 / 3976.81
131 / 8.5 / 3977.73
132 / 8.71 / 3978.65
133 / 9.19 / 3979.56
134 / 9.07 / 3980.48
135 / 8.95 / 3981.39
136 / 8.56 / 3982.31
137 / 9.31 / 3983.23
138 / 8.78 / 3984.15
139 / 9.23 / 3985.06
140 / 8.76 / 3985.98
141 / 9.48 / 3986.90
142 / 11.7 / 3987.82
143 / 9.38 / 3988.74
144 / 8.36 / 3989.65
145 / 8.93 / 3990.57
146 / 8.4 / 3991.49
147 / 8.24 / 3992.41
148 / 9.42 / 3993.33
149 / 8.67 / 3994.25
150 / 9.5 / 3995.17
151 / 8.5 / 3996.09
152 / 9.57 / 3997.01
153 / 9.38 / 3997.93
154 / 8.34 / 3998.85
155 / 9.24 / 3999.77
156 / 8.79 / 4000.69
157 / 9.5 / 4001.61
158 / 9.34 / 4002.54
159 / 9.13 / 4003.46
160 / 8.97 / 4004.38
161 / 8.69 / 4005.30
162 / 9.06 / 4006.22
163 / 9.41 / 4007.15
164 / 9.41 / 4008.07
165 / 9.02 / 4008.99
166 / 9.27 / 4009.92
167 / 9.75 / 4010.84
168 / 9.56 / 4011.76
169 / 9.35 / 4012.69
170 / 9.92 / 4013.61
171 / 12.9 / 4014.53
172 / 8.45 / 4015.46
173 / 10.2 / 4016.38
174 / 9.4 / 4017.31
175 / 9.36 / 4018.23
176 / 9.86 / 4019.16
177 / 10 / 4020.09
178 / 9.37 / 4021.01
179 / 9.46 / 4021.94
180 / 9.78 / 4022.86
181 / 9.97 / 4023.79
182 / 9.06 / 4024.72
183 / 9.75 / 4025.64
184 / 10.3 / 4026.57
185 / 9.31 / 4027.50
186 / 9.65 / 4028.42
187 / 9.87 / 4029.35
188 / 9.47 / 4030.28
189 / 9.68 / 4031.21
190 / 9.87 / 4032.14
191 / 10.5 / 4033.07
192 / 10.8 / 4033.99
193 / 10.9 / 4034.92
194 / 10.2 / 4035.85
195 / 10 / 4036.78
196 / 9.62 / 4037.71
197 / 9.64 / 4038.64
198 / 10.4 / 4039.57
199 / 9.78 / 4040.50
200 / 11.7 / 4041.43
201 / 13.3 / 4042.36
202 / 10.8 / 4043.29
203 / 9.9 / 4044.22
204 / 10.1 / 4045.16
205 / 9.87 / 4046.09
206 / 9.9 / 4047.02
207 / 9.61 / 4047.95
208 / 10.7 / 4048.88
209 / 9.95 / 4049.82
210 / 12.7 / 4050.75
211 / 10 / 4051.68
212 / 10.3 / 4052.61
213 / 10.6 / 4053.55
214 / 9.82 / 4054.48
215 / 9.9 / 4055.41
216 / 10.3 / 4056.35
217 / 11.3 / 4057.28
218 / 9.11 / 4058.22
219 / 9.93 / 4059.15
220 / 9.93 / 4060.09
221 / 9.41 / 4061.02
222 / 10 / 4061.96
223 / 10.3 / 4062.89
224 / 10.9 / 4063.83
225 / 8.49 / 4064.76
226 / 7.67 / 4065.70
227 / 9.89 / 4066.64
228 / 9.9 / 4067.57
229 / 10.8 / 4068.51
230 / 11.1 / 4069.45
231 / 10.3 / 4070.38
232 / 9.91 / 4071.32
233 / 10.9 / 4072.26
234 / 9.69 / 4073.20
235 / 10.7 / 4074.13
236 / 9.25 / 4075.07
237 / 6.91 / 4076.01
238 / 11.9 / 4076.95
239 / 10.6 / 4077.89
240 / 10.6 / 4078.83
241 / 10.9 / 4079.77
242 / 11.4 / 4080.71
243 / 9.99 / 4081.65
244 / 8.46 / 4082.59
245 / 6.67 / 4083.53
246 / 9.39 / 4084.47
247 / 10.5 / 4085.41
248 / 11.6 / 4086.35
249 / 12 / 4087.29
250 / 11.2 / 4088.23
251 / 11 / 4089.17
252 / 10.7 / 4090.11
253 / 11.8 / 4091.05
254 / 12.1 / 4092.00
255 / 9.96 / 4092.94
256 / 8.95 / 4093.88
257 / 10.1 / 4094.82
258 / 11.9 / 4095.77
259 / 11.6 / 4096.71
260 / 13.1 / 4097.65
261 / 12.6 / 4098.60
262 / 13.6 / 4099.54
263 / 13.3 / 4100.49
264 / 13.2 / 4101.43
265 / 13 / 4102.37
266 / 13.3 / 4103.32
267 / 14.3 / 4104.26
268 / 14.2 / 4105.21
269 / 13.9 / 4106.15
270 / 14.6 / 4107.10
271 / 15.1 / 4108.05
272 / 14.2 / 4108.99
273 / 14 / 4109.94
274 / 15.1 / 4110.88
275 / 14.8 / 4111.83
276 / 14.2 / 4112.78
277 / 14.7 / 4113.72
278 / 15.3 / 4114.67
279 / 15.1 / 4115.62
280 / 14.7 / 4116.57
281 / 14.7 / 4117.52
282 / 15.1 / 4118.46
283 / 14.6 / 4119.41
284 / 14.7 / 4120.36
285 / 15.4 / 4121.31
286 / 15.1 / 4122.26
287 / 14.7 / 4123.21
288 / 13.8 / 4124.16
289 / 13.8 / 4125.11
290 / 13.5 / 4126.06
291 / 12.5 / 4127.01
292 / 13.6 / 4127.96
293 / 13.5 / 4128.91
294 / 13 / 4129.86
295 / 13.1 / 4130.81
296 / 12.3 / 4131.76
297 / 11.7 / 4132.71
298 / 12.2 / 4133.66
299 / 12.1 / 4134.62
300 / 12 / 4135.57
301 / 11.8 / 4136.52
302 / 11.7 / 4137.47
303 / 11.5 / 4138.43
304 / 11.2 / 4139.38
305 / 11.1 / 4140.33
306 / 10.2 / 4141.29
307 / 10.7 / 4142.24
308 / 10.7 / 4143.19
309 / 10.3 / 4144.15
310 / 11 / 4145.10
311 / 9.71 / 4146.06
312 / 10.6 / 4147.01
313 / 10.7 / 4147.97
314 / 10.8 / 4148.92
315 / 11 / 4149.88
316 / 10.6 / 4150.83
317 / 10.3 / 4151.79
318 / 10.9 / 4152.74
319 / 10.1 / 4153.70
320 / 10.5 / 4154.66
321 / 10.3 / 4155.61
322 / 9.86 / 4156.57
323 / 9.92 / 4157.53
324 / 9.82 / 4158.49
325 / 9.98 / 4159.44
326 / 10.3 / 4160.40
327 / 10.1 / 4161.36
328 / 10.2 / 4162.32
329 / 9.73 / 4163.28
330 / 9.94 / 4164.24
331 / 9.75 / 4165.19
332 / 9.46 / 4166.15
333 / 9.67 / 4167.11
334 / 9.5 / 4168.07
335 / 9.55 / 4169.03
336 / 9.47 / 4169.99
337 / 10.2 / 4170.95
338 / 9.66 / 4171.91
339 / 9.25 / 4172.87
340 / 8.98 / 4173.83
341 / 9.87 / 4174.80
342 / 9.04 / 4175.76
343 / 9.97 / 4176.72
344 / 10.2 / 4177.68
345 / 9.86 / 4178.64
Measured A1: 3.8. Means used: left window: 10.2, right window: 13.2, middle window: 10.5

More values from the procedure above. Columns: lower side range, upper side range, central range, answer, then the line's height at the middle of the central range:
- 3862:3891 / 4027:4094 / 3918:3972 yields 4.8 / 9.64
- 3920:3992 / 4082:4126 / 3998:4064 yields 6.0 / 10.9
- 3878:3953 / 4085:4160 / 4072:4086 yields 2.1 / 11.6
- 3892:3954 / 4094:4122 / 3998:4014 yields 2.8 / 11.1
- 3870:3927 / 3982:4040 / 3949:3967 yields 1.3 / 9.28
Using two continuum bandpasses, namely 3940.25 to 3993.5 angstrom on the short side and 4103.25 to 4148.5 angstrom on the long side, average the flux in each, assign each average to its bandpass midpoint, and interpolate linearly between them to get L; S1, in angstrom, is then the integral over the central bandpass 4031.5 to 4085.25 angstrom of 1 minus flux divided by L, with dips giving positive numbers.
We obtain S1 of 5.28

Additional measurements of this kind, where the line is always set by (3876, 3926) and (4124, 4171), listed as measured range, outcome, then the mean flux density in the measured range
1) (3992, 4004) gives 0.9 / 9.05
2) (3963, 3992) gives 2.5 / 8.8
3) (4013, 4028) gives 0.2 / 9.82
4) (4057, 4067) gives 0.6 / 9.68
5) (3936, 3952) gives 0.9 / 8.85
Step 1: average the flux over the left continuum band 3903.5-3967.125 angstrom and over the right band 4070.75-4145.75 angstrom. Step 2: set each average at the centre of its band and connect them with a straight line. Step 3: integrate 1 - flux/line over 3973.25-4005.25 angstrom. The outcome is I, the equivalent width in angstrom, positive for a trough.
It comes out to 3.0 angstrom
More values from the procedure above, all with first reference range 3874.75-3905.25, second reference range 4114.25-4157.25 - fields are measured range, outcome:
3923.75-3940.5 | 1.2 angstrom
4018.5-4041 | 2.0 angstrom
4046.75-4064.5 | 1.5 angstrom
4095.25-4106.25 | -1.2 angstrom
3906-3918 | 0.5 angstrom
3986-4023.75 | 4.2 angstrom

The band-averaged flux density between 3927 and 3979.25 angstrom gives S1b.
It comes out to 8.69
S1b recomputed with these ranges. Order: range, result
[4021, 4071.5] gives 10.1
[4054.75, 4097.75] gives 10.3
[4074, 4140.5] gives 12.5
